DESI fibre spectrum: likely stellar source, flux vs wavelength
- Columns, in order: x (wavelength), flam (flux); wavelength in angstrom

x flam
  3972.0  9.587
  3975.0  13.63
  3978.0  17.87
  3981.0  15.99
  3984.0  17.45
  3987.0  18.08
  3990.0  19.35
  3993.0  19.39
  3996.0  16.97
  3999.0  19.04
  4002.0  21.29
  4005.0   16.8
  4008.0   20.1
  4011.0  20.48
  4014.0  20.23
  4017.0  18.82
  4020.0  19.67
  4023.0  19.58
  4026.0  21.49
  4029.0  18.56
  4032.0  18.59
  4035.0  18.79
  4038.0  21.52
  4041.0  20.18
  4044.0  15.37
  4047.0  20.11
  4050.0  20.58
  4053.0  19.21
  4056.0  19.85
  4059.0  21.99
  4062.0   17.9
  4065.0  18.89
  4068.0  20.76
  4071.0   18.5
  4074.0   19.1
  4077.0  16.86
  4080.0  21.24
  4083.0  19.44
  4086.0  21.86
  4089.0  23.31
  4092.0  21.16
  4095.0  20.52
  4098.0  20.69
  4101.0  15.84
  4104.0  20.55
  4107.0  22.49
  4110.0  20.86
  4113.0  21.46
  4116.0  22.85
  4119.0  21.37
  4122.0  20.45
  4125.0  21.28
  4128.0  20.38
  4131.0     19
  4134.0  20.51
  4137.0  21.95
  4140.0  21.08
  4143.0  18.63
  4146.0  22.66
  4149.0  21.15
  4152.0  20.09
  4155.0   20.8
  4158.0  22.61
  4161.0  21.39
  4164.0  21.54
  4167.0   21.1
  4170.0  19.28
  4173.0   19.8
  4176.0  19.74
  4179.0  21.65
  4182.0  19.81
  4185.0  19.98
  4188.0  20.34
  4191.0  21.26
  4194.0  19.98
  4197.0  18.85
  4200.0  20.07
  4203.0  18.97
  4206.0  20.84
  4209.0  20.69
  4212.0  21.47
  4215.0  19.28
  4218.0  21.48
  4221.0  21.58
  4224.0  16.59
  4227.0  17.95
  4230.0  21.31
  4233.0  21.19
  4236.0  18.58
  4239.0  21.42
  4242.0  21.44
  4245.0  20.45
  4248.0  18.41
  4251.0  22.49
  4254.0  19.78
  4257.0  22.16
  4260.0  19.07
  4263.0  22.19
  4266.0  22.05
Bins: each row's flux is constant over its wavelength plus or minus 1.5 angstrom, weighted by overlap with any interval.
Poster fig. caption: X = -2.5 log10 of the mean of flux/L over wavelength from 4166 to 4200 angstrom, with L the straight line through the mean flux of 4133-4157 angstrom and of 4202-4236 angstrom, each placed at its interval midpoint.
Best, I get 0.018 mag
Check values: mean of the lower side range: 20.9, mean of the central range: 20.1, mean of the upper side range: 20.1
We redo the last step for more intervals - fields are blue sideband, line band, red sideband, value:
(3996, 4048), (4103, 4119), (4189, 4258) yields -0.10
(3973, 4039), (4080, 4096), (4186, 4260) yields -0.11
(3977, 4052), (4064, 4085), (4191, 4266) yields 0.00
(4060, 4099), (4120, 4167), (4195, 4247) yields -0.04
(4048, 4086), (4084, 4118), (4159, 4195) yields -0.06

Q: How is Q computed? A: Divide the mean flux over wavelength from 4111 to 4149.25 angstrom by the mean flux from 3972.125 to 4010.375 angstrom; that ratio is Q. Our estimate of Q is 1.2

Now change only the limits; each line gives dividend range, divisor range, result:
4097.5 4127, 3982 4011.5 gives 1.11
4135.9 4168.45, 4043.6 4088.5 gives 1.08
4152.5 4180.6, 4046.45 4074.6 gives 1.06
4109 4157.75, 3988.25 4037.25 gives 1.08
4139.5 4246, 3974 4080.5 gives 1.07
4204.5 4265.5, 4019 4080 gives 1.05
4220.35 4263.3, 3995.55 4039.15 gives 1.04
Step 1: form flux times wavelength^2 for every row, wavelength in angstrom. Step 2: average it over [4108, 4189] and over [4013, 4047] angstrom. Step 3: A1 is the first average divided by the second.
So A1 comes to 1.14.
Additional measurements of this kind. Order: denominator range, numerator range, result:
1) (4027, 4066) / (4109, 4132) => 1.12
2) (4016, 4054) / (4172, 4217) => 1.12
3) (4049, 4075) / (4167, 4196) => 1.09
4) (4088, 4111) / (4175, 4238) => 1.03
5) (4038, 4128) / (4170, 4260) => 1.07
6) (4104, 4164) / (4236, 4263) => 1.03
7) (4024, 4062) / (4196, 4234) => 1.11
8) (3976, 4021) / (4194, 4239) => 1.19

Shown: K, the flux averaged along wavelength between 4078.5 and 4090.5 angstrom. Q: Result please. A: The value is 21.5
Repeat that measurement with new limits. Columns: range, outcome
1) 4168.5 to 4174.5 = 19.5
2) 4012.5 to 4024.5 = 19.6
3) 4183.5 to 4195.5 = 20.4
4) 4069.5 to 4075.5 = 18.8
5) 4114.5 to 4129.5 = 21.3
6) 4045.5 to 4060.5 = 20.3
